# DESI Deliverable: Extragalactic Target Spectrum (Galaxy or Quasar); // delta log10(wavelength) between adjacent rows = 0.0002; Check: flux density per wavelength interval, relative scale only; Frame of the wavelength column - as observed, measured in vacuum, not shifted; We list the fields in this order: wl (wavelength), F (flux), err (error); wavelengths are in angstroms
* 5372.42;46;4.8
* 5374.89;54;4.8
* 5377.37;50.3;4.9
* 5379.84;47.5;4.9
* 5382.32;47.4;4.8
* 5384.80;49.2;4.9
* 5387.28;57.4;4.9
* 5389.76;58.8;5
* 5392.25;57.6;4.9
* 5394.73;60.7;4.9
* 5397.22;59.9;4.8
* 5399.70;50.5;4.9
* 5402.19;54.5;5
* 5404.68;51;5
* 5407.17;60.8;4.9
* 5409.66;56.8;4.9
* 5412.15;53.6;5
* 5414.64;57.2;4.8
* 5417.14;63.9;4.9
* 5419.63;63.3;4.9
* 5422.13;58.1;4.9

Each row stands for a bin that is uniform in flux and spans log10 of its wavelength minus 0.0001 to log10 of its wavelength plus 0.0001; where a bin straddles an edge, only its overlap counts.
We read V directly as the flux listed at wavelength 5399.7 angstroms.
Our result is 50.5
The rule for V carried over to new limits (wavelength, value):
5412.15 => 53.6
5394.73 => 60.7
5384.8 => 49.2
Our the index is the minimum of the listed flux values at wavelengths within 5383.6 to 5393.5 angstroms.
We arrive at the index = 49.2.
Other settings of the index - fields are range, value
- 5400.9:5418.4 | 51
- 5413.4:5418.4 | 57.2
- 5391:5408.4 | 50.5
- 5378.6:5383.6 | 47.4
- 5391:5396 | 57.6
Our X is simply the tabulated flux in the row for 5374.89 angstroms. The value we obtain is 54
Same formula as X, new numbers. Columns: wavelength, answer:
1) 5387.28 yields 57.4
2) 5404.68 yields 51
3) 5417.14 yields 63.9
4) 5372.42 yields 46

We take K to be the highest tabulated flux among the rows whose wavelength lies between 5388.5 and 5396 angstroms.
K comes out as 60.7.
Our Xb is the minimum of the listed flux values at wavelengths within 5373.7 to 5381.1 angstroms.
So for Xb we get 47.5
